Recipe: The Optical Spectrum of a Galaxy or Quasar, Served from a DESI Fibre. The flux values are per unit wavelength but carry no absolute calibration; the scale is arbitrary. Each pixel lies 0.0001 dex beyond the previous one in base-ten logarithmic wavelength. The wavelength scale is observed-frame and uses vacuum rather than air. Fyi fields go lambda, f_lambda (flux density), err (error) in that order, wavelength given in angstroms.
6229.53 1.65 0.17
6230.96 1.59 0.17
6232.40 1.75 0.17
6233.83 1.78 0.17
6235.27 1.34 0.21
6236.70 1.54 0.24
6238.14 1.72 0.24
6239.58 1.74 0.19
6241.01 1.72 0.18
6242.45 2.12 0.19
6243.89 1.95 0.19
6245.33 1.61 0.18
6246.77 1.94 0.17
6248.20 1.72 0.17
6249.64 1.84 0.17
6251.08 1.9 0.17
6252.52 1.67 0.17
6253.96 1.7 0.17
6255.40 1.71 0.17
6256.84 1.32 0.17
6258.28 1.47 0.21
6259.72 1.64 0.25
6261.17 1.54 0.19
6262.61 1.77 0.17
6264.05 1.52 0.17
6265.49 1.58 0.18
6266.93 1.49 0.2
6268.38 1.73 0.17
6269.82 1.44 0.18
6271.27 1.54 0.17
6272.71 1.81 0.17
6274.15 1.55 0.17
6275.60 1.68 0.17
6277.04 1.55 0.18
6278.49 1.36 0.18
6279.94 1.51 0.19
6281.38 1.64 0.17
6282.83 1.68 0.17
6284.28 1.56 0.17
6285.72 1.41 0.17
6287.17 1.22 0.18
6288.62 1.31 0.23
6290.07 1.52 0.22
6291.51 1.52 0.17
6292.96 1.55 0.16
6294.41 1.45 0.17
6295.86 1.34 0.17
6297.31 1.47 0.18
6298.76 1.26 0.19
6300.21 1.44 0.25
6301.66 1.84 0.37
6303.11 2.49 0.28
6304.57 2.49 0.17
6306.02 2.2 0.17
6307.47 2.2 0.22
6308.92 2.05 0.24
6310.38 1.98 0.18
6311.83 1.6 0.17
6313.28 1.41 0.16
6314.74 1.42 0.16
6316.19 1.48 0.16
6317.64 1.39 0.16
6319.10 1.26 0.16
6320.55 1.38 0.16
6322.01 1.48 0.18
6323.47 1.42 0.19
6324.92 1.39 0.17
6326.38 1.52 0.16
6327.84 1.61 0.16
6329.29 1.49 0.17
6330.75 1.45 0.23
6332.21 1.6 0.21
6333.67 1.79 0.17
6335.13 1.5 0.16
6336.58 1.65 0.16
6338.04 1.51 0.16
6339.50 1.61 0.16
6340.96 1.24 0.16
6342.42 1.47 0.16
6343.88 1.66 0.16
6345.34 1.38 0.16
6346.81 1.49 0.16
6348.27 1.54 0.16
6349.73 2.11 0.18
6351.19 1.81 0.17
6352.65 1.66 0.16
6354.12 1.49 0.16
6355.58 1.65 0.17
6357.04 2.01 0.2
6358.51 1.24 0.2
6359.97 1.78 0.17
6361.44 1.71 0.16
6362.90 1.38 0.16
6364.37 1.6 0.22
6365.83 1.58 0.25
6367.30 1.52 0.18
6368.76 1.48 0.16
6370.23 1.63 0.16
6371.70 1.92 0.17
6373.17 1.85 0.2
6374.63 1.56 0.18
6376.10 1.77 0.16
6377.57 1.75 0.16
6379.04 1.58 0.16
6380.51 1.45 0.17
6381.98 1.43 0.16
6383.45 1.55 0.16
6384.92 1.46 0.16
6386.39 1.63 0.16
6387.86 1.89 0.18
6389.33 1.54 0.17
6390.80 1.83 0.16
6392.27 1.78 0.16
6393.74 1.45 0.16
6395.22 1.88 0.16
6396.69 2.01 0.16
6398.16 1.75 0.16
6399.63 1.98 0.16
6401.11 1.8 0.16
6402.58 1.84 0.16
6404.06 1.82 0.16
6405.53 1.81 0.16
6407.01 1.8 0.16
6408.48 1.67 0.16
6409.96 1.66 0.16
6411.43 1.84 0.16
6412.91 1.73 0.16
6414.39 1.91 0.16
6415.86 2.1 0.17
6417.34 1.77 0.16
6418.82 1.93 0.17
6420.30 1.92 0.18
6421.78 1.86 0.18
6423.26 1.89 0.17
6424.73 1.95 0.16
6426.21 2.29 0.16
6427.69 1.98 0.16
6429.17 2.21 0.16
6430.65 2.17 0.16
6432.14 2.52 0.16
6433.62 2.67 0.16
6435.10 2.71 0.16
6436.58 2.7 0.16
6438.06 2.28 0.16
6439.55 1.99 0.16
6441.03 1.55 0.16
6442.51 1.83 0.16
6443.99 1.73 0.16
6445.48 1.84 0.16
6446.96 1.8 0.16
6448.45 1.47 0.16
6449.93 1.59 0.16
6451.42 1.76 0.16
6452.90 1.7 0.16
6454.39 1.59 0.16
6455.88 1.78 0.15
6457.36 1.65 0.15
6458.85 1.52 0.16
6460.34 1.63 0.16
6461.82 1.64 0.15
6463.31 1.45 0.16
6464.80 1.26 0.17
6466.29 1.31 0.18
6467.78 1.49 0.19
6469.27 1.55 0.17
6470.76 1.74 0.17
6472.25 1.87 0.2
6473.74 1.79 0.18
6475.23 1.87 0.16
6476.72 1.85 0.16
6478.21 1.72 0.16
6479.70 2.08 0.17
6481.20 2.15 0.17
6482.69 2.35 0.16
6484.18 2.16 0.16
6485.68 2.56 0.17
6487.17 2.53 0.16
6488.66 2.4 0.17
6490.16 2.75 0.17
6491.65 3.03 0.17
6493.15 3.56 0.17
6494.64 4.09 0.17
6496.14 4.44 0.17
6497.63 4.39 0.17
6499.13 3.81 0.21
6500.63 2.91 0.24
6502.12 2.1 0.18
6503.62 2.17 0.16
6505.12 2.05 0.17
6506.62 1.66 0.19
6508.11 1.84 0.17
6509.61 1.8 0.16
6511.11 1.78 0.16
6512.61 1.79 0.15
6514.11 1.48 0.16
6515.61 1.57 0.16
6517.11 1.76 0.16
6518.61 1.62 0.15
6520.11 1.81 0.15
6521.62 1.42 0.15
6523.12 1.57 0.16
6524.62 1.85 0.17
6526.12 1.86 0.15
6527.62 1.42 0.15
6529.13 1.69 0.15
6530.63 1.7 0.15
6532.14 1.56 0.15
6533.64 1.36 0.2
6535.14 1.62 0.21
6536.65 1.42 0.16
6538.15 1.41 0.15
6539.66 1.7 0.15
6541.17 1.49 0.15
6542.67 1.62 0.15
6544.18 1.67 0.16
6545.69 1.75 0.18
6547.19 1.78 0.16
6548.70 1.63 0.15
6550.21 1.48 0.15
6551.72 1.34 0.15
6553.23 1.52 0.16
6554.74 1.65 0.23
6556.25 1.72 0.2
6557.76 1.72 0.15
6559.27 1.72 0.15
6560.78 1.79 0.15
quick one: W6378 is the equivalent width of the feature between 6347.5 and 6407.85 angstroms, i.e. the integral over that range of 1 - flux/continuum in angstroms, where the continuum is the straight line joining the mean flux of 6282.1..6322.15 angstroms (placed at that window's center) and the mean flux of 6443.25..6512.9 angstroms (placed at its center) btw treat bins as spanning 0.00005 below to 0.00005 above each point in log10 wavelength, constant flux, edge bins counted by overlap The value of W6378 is 4.9 angstroms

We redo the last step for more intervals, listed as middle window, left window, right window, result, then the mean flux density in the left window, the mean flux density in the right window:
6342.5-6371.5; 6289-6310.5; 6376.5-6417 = 2.2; 1.77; 1.74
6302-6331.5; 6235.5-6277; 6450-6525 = 1.5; 1.67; 2.09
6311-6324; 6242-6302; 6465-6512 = 2.4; 1.59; 2.37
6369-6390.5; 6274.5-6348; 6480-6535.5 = 1.9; 1.58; 2.23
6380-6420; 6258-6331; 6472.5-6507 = 7.4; 1.59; 2.63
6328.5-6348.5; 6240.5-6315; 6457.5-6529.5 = 2.9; 1.66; 2.11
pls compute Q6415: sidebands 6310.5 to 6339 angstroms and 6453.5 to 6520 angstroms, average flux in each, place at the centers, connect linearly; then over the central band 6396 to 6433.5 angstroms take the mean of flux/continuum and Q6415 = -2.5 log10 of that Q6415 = -0.045 mag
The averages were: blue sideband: 1.5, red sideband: 2.15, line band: 1.94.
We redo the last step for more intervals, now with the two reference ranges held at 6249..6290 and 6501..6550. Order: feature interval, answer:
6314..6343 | 0.08 mag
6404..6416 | -0.10 mag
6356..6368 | 0.01 mag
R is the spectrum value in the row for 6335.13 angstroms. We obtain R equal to 1.5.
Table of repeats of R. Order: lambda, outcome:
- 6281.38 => 1.64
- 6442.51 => 1.83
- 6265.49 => 1.58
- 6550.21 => 1.48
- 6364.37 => 1.6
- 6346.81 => 1.49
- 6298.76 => 1.26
